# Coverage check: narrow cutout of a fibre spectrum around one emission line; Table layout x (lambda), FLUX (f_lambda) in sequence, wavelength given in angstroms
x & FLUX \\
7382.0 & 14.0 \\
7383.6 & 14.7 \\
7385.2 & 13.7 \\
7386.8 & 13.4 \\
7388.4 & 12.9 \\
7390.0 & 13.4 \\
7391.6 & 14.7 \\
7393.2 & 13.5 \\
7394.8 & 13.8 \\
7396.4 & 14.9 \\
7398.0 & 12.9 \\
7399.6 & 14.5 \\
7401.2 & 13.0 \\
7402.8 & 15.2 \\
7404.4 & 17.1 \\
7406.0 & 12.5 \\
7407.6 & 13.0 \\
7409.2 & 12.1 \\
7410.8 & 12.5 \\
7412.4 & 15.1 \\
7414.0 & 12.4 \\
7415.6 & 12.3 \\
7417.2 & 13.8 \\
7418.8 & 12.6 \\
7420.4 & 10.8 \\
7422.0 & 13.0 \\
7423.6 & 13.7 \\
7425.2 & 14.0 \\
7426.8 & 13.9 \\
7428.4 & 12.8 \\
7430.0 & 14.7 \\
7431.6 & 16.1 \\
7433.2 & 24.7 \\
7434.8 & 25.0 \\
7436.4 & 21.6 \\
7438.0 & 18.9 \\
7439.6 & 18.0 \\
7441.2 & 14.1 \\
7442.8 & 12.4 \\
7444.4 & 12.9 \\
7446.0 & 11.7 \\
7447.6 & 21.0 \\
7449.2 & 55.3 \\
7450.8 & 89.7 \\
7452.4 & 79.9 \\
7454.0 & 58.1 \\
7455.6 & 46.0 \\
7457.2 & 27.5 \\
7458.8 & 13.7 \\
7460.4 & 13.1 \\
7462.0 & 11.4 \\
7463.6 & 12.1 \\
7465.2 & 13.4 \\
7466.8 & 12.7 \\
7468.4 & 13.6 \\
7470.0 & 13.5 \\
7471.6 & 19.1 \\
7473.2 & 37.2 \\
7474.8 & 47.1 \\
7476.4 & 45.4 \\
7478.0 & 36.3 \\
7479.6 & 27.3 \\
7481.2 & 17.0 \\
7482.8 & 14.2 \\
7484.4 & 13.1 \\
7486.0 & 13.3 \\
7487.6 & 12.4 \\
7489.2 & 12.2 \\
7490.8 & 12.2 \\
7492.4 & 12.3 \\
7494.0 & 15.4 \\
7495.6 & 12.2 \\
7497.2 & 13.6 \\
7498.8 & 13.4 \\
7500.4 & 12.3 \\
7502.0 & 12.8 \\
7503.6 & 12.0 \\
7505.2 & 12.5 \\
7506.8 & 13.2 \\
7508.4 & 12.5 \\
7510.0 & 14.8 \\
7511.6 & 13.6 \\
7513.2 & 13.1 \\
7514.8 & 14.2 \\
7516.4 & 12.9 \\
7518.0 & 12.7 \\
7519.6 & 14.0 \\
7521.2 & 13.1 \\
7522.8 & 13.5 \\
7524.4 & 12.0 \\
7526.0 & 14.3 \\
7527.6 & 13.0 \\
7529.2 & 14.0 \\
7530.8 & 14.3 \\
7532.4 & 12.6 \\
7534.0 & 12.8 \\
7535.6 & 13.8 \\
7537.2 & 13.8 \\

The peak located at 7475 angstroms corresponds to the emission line [N II] 6583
